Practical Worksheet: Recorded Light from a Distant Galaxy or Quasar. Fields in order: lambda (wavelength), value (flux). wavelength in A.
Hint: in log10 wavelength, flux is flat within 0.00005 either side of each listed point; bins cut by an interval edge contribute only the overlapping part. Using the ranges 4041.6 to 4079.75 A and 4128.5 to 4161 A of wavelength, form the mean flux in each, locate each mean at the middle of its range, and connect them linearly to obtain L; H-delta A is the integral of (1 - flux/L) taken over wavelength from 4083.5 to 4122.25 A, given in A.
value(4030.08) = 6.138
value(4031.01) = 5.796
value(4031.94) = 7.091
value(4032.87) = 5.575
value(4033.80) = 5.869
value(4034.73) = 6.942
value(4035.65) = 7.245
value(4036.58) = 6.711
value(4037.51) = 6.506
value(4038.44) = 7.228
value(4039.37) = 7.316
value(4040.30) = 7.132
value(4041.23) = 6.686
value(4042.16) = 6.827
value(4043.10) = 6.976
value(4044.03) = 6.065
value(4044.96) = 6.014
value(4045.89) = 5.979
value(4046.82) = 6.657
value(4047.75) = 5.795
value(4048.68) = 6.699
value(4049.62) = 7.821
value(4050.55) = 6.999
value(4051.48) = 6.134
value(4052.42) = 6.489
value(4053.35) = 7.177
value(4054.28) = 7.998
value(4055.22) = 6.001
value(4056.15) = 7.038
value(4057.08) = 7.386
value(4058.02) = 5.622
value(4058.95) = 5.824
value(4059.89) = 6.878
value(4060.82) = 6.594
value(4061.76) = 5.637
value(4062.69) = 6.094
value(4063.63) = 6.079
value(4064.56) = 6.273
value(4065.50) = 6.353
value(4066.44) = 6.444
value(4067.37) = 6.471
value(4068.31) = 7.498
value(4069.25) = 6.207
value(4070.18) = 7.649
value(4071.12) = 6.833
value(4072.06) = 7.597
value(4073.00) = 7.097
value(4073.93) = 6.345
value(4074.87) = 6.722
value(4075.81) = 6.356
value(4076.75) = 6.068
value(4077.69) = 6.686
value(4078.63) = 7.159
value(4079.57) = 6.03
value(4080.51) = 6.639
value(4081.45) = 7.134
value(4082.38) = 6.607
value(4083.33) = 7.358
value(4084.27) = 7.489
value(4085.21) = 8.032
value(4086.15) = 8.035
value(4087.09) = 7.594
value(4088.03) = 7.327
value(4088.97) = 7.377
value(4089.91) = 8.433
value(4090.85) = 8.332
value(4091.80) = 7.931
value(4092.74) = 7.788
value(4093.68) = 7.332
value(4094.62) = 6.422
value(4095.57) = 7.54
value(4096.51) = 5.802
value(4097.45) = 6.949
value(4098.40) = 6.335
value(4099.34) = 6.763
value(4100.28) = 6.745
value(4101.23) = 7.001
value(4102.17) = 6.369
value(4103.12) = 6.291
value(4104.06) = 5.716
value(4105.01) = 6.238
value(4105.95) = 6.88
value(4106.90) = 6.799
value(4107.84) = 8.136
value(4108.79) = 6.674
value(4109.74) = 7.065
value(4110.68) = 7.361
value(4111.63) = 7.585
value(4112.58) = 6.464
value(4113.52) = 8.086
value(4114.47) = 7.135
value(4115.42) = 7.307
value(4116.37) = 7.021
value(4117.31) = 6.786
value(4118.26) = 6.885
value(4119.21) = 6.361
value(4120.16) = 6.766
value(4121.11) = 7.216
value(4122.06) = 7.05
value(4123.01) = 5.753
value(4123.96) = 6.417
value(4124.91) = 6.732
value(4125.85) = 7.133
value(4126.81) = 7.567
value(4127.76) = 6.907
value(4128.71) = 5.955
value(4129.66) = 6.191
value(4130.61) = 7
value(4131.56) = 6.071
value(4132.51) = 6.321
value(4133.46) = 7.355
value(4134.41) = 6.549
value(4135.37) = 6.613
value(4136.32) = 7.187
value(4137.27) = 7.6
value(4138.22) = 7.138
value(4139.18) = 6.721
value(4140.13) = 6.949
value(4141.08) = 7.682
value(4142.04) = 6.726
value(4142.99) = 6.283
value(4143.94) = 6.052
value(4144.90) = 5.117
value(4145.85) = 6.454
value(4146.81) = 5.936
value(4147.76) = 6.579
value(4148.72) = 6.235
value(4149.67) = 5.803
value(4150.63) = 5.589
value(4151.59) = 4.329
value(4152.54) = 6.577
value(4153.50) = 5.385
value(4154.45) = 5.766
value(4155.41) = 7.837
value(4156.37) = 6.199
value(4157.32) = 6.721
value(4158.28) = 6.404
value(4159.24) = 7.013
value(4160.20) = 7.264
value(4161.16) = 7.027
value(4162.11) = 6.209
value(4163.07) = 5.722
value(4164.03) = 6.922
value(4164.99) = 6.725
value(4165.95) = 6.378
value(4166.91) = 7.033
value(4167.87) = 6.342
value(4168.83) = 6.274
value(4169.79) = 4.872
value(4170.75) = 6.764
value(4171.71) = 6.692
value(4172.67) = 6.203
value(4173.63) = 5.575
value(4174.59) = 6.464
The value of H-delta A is -3.4 A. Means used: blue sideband 6.6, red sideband 6.47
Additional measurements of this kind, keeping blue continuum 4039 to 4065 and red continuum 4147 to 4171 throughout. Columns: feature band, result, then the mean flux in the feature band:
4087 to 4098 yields -1.6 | 7.39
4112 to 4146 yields -2.1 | 6.77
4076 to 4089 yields -1.2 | 7.08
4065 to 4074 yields -0.5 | 6.87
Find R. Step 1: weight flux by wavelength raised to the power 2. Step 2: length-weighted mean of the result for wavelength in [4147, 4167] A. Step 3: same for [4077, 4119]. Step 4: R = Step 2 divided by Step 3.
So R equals 0.92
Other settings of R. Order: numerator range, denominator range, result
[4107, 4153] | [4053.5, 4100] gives 0.99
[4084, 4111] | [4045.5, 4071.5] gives 1.10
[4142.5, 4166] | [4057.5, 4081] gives 1.00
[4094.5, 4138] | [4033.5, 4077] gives 1.06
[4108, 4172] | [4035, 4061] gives 1.03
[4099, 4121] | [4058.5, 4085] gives 1.05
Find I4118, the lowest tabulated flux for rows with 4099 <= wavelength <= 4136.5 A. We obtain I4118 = 5.716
